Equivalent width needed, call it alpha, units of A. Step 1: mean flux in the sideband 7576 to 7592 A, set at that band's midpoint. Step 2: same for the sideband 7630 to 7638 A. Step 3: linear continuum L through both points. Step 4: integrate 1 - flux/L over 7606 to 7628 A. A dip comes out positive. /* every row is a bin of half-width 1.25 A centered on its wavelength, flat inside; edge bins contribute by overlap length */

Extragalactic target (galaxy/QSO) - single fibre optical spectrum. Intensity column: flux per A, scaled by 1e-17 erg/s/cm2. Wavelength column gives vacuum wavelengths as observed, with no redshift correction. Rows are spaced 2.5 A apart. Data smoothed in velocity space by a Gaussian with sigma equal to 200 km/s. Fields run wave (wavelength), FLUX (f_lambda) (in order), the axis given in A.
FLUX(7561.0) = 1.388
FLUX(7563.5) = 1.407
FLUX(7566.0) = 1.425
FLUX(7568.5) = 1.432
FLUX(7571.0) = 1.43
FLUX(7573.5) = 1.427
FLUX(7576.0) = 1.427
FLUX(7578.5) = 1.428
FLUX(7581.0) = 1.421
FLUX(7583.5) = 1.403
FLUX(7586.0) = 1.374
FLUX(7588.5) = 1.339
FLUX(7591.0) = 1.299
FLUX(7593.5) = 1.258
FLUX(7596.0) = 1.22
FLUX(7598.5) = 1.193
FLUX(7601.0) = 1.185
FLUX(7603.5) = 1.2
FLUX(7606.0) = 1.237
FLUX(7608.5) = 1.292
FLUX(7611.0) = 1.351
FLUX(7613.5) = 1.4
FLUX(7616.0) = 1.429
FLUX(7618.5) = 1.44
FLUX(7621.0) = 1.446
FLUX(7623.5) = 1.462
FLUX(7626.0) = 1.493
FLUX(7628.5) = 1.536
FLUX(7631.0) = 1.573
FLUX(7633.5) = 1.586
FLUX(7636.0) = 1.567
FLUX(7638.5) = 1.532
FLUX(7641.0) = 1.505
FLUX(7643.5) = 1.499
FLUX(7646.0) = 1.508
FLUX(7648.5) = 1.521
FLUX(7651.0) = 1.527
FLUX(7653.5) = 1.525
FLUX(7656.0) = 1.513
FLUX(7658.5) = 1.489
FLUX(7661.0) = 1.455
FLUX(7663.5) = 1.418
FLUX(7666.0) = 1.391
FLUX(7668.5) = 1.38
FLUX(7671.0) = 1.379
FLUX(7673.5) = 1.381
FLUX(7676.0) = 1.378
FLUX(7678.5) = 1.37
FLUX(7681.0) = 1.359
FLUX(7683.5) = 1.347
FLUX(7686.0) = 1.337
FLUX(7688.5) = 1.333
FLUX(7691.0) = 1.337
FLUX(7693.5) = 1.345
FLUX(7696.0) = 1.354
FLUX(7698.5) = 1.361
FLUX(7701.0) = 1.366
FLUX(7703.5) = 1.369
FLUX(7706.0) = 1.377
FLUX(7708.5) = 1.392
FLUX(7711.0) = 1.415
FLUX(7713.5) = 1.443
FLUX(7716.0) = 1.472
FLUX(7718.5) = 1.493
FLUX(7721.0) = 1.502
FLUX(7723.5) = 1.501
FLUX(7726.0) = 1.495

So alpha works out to 1.5 A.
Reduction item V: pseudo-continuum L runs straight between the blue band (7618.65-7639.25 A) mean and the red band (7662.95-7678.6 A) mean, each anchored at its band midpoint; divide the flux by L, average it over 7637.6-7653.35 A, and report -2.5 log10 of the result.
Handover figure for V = -0.036 mag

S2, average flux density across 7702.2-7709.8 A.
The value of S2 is 1.38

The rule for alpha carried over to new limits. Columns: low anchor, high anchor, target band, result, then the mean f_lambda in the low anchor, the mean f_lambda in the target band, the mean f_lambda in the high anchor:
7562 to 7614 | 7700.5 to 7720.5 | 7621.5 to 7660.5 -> -4.1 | 1.34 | 1.52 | 1.42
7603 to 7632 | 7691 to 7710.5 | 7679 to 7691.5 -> 0.3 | 1.41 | 1.34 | 1.37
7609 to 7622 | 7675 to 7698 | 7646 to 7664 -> -1.6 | 1.41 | 1.5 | 1.35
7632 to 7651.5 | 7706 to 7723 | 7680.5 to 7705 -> 2.0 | 1.53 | 1.35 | 1.45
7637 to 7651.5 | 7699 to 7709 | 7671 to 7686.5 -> 0.7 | 1.52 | 1.36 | 1.37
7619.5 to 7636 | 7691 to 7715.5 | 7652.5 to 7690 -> 1.0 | 1.52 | 1.4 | 1.38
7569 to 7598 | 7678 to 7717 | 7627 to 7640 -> -1.8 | 1.36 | 1.56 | 1.37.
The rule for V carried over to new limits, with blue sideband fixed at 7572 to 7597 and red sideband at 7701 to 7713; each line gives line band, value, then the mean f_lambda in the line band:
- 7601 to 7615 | 0.06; 1.29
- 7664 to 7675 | 0.00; 1.39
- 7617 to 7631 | -0.09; 1.48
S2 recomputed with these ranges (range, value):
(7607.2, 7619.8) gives 1.38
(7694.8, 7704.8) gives 1.36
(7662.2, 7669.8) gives 1.4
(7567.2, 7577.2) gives 1.43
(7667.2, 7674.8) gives 1.38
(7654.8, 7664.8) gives 1.47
